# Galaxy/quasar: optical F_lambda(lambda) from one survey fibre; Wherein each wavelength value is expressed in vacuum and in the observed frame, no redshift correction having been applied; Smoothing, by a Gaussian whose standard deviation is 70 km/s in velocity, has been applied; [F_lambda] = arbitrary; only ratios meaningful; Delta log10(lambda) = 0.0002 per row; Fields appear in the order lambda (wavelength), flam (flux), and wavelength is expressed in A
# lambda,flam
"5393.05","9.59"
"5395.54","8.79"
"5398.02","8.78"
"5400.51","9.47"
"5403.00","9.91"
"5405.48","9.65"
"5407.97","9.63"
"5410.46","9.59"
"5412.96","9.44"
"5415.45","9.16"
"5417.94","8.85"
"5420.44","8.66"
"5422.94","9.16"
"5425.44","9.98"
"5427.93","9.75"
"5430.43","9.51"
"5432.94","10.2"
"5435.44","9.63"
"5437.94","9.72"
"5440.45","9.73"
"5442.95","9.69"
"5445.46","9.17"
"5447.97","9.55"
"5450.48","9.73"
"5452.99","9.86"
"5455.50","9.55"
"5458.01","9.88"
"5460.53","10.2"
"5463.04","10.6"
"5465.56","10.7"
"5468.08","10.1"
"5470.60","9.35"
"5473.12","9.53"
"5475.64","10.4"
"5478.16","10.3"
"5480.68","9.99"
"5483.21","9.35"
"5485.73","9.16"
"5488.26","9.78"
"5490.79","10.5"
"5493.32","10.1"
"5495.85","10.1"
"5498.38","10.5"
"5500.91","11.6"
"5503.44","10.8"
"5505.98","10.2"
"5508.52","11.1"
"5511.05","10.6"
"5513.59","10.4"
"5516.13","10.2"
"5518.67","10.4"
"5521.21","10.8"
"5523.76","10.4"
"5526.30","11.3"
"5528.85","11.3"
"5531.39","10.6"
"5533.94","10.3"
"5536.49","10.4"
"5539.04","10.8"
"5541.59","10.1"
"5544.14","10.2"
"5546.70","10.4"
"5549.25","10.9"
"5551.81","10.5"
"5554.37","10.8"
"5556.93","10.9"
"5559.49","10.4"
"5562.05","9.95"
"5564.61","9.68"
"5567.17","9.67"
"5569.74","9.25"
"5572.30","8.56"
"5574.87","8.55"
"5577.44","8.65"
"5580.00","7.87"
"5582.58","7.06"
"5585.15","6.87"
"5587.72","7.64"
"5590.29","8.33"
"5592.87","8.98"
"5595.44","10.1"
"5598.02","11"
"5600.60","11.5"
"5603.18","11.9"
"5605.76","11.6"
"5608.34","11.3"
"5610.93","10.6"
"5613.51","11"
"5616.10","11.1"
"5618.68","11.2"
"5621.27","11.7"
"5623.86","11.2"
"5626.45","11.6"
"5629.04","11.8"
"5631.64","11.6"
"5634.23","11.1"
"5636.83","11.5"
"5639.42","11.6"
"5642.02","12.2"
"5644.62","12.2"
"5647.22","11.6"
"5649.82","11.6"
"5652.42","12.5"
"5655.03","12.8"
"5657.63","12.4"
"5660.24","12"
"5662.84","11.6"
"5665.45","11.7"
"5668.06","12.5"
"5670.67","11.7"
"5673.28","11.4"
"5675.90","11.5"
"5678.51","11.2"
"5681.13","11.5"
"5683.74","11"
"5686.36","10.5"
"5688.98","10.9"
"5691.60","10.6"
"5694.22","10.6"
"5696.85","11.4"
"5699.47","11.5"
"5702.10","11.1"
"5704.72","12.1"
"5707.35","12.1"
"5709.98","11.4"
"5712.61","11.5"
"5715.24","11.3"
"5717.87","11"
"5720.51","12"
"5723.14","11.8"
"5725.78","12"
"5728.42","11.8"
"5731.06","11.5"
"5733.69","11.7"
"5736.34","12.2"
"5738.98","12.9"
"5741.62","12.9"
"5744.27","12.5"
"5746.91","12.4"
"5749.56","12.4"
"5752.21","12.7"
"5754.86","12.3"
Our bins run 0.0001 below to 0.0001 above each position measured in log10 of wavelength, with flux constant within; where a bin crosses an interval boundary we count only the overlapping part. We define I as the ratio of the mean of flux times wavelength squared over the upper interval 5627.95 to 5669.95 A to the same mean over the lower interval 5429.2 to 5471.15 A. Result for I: 1.3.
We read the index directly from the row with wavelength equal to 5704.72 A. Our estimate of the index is 12.1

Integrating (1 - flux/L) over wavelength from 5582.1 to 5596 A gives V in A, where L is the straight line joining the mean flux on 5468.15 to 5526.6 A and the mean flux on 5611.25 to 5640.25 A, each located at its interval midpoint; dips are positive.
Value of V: 3.7 A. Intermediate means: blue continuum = 10.3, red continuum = 11.4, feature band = 8.13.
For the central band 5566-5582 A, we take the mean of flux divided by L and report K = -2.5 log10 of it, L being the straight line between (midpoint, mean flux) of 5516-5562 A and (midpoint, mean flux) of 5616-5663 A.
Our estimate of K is 0.26 mag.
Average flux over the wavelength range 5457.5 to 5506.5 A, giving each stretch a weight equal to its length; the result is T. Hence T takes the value 10.2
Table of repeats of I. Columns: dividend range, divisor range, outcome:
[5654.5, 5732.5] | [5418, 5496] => 1.28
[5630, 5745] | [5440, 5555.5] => 1.22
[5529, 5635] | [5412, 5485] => 1.10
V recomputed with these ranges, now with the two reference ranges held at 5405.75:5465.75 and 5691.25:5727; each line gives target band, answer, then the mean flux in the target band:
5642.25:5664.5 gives -2.0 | 12.1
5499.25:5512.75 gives -1.0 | 10.8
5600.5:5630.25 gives -1.4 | 11.4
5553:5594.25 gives 6.3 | 8.95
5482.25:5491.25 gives 0.3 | 9.64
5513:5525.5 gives -0.3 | 10.5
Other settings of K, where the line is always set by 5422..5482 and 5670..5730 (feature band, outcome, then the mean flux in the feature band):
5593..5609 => -0.03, 11.1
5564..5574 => 0.15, 9.23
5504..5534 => -0.04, 10.6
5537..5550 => 0.00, 10.5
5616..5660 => -0.07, 11.8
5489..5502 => -0.04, 10.5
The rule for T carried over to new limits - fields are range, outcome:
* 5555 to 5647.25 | 10.3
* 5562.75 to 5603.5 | 9.05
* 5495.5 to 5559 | 10.6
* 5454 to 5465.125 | 10.1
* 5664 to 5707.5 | 11.4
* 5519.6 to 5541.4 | 10.7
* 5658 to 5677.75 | 11.8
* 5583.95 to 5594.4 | 8.02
